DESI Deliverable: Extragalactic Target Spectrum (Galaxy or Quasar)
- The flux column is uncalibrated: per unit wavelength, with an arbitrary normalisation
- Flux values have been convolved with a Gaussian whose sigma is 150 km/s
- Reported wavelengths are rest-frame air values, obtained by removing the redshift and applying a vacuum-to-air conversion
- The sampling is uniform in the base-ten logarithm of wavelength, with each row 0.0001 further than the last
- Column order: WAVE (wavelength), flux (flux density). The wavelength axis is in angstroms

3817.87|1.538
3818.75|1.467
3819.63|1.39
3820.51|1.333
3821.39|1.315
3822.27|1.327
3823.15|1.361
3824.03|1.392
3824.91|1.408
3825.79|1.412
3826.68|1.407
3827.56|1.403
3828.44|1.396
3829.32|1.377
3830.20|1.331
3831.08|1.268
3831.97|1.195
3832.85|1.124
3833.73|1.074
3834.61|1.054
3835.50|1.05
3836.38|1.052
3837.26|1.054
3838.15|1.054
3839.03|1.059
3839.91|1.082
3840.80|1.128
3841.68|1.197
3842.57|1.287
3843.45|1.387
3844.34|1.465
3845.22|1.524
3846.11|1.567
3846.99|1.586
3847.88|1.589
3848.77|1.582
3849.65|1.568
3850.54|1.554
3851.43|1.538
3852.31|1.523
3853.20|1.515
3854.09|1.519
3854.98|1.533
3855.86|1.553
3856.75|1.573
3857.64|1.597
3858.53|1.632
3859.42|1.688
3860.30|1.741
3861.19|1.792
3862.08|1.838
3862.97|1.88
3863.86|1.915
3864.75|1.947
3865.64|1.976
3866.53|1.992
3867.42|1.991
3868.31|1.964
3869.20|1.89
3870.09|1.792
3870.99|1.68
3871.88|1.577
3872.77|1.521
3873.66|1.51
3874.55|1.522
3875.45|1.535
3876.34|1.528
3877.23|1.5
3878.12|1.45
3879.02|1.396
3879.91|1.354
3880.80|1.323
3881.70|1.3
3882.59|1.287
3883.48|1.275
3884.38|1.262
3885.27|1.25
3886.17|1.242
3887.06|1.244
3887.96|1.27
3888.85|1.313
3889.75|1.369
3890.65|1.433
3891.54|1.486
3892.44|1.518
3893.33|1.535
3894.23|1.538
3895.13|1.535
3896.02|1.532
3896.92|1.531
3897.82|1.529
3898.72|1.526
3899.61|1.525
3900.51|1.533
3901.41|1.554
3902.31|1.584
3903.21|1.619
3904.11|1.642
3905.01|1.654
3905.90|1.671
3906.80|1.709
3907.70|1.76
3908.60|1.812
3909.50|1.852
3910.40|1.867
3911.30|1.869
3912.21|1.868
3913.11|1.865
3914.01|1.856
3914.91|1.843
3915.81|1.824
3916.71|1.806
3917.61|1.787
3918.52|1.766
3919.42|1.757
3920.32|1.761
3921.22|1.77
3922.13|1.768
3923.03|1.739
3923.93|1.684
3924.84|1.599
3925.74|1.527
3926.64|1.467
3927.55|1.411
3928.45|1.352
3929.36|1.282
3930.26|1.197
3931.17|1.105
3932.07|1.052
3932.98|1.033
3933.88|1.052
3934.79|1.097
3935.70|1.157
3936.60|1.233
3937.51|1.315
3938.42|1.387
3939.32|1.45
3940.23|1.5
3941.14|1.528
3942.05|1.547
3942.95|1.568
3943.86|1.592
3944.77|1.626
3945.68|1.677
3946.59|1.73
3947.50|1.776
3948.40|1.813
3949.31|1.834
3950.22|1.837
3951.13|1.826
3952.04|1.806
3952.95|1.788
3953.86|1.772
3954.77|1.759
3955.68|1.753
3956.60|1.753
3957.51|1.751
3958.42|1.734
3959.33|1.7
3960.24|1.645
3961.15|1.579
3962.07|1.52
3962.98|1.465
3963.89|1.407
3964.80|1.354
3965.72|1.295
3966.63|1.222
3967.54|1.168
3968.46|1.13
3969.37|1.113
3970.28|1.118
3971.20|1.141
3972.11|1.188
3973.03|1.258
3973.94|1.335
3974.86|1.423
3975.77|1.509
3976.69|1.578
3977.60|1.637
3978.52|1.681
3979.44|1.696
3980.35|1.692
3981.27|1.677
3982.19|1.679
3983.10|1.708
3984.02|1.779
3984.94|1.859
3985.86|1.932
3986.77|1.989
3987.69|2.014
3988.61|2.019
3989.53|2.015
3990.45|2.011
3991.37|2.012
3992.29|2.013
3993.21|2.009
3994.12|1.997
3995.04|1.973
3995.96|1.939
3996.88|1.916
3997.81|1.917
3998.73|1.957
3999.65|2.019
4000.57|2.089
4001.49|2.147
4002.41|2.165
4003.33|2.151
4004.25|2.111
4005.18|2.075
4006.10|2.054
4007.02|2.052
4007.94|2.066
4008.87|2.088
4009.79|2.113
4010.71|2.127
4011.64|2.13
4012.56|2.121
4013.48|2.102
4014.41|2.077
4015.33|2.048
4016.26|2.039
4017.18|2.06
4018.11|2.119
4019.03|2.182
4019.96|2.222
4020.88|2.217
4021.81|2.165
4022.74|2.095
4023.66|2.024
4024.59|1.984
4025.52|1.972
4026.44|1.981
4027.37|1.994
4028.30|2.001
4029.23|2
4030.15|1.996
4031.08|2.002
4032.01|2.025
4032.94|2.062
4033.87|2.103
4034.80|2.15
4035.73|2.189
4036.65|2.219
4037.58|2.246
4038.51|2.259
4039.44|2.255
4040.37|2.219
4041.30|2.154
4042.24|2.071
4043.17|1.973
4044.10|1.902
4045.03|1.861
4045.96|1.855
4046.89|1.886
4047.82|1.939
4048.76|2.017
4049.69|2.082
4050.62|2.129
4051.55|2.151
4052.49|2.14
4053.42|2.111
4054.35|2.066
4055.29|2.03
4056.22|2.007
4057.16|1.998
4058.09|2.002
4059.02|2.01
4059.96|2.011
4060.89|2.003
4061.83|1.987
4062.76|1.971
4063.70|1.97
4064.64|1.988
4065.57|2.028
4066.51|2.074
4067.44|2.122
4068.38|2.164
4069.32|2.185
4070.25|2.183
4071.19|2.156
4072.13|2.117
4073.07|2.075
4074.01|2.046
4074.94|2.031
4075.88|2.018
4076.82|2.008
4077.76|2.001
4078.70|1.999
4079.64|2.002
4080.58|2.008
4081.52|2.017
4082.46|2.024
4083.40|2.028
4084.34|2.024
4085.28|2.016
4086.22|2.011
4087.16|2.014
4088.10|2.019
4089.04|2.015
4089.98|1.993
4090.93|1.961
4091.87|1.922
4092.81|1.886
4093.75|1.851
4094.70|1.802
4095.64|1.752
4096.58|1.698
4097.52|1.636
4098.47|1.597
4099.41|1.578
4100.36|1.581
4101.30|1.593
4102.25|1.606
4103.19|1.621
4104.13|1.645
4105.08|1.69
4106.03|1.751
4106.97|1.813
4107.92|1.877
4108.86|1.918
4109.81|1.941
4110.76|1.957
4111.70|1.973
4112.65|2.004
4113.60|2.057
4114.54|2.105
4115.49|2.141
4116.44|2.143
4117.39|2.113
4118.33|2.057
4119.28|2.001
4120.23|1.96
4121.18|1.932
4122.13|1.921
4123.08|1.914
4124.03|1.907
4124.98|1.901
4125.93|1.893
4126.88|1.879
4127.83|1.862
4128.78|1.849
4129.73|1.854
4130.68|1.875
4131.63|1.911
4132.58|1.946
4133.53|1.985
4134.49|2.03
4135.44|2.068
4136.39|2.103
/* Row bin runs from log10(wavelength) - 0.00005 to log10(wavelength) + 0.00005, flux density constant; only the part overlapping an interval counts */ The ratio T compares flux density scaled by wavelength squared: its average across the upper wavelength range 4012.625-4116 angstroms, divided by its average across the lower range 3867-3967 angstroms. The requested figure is 1.38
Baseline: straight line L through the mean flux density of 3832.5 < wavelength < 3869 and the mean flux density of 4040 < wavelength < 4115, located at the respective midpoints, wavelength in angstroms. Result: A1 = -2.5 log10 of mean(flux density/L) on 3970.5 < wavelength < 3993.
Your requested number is 0.05 mag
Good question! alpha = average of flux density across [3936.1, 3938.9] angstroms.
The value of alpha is 1.31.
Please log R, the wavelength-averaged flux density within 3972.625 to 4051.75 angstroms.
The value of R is 1.99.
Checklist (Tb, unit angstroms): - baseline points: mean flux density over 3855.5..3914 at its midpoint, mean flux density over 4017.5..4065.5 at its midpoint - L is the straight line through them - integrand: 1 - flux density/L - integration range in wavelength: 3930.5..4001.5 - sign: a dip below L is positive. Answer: 8.7 angstroms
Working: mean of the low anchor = 1.6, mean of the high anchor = 2.06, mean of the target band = 1.62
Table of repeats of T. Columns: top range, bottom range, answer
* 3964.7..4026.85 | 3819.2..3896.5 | 1.36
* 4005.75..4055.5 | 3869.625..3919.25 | 1.42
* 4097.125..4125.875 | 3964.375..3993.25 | 1.25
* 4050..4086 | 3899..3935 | 1.38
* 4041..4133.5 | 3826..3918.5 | 1.42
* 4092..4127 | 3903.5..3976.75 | 1.30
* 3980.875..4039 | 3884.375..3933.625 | 1.37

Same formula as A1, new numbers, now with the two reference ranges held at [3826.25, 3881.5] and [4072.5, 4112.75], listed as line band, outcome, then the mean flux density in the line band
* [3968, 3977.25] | 0.297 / 1.28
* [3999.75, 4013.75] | -0.205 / 2.11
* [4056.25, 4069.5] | -0.111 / 2.03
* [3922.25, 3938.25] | 0.219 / 1.32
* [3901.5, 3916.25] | -0.116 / 1.76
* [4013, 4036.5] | -0.171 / 2.07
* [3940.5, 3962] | -0.035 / 1.71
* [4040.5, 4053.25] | -0.120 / 2.02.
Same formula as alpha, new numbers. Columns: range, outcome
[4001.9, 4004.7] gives 2.15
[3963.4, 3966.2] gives 1.35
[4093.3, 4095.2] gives 1.82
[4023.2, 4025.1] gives 2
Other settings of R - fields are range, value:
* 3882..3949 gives 1.53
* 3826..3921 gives 1.53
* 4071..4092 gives 2.02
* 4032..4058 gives 2.07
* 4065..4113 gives 1.92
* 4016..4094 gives 2.05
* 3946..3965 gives 1.7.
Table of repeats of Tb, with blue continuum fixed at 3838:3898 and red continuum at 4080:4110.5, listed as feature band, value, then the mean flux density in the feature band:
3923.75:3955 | 2.5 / 1.49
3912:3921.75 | -1.3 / 1.81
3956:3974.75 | 3.0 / 1.4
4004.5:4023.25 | -4.1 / 2.11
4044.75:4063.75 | -2.4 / 2.01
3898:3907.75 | -0.2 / 1.61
